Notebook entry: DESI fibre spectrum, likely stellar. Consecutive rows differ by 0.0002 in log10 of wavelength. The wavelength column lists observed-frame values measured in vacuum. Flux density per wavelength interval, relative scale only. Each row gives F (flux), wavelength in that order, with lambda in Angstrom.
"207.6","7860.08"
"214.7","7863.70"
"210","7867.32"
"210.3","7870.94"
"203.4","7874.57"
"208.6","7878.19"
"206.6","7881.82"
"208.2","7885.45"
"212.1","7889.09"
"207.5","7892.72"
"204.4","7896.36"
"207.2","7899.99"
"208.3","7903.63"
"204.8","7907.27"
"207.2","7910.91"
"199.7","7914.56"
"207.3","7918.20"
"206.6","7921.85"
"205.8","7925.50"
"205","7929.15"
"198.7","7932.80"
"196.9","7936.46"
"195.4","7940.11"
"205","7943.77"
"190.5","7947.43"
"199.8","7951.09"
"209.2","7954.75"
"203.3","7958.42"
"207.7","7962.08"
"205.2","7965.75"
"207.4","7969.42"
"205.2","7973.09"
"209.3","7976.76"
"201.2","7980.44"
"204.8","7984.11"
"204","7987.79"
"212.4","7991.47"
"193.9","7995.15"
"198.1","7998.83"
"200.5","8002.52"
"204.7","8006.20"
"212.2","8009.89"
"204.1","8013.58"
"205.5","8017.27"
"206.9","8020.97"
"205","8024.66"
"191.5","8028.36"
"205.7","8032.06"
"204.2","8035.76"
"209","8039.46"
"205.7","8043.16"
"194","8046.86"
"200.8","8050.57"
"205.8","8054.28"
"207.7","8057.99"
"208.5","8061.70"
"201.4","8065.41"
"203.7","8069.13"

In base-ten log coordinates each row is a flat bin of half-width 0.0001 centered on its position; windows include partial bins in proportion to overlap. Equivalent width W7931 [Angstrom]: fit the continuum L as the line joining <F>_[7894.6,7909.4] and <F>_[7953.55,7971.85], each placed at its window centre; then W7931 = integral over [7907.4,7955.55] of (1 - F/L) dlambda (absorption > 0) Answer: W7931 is 1.0 Angstrom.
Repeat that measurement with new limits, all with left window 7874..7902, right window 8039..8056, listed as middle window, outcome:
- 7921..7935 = 0.2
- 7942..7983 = 0.2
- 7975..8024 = -0.1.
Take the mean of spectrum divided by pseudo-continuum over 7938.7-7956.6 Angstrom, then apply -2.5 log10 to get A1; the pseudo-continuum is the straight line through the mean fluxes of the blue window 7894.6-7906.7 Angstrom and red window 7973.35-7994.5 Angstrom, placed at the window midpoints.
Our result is 0.03 mag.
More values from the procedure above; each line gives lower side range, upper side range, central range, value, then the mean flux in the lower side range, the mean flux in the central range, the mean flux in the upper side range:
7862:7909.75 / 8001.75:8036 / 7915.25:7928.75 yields 0.01 mag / 208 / 206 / 204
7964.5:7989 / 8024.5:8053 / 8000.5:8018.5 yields -0.01 mag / 205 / 205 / 202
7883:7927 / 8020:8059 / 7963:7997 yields 0.00 mag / 207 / 205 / 203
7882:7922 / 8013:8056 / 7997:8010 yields 0.01 mag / 207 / 203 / 203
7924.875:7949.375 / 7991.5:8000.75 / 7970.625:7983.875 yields -0.03 mag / 199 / 205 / 199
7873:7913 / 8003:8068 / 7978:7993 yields 0.00 mag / 207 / 206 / 204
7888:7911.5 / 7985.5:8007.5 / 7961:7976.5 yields -0.02 mag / 207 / 207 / 202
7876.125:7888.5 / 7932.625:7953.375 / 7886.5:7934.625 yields -0.01 mag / 208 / 206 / 198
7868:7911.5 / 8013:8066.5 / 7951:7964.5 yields 0.00 mag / 207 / 206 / 204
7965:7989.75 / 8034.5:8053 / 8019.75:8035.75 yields 0.01 mag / 205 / 202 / 203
